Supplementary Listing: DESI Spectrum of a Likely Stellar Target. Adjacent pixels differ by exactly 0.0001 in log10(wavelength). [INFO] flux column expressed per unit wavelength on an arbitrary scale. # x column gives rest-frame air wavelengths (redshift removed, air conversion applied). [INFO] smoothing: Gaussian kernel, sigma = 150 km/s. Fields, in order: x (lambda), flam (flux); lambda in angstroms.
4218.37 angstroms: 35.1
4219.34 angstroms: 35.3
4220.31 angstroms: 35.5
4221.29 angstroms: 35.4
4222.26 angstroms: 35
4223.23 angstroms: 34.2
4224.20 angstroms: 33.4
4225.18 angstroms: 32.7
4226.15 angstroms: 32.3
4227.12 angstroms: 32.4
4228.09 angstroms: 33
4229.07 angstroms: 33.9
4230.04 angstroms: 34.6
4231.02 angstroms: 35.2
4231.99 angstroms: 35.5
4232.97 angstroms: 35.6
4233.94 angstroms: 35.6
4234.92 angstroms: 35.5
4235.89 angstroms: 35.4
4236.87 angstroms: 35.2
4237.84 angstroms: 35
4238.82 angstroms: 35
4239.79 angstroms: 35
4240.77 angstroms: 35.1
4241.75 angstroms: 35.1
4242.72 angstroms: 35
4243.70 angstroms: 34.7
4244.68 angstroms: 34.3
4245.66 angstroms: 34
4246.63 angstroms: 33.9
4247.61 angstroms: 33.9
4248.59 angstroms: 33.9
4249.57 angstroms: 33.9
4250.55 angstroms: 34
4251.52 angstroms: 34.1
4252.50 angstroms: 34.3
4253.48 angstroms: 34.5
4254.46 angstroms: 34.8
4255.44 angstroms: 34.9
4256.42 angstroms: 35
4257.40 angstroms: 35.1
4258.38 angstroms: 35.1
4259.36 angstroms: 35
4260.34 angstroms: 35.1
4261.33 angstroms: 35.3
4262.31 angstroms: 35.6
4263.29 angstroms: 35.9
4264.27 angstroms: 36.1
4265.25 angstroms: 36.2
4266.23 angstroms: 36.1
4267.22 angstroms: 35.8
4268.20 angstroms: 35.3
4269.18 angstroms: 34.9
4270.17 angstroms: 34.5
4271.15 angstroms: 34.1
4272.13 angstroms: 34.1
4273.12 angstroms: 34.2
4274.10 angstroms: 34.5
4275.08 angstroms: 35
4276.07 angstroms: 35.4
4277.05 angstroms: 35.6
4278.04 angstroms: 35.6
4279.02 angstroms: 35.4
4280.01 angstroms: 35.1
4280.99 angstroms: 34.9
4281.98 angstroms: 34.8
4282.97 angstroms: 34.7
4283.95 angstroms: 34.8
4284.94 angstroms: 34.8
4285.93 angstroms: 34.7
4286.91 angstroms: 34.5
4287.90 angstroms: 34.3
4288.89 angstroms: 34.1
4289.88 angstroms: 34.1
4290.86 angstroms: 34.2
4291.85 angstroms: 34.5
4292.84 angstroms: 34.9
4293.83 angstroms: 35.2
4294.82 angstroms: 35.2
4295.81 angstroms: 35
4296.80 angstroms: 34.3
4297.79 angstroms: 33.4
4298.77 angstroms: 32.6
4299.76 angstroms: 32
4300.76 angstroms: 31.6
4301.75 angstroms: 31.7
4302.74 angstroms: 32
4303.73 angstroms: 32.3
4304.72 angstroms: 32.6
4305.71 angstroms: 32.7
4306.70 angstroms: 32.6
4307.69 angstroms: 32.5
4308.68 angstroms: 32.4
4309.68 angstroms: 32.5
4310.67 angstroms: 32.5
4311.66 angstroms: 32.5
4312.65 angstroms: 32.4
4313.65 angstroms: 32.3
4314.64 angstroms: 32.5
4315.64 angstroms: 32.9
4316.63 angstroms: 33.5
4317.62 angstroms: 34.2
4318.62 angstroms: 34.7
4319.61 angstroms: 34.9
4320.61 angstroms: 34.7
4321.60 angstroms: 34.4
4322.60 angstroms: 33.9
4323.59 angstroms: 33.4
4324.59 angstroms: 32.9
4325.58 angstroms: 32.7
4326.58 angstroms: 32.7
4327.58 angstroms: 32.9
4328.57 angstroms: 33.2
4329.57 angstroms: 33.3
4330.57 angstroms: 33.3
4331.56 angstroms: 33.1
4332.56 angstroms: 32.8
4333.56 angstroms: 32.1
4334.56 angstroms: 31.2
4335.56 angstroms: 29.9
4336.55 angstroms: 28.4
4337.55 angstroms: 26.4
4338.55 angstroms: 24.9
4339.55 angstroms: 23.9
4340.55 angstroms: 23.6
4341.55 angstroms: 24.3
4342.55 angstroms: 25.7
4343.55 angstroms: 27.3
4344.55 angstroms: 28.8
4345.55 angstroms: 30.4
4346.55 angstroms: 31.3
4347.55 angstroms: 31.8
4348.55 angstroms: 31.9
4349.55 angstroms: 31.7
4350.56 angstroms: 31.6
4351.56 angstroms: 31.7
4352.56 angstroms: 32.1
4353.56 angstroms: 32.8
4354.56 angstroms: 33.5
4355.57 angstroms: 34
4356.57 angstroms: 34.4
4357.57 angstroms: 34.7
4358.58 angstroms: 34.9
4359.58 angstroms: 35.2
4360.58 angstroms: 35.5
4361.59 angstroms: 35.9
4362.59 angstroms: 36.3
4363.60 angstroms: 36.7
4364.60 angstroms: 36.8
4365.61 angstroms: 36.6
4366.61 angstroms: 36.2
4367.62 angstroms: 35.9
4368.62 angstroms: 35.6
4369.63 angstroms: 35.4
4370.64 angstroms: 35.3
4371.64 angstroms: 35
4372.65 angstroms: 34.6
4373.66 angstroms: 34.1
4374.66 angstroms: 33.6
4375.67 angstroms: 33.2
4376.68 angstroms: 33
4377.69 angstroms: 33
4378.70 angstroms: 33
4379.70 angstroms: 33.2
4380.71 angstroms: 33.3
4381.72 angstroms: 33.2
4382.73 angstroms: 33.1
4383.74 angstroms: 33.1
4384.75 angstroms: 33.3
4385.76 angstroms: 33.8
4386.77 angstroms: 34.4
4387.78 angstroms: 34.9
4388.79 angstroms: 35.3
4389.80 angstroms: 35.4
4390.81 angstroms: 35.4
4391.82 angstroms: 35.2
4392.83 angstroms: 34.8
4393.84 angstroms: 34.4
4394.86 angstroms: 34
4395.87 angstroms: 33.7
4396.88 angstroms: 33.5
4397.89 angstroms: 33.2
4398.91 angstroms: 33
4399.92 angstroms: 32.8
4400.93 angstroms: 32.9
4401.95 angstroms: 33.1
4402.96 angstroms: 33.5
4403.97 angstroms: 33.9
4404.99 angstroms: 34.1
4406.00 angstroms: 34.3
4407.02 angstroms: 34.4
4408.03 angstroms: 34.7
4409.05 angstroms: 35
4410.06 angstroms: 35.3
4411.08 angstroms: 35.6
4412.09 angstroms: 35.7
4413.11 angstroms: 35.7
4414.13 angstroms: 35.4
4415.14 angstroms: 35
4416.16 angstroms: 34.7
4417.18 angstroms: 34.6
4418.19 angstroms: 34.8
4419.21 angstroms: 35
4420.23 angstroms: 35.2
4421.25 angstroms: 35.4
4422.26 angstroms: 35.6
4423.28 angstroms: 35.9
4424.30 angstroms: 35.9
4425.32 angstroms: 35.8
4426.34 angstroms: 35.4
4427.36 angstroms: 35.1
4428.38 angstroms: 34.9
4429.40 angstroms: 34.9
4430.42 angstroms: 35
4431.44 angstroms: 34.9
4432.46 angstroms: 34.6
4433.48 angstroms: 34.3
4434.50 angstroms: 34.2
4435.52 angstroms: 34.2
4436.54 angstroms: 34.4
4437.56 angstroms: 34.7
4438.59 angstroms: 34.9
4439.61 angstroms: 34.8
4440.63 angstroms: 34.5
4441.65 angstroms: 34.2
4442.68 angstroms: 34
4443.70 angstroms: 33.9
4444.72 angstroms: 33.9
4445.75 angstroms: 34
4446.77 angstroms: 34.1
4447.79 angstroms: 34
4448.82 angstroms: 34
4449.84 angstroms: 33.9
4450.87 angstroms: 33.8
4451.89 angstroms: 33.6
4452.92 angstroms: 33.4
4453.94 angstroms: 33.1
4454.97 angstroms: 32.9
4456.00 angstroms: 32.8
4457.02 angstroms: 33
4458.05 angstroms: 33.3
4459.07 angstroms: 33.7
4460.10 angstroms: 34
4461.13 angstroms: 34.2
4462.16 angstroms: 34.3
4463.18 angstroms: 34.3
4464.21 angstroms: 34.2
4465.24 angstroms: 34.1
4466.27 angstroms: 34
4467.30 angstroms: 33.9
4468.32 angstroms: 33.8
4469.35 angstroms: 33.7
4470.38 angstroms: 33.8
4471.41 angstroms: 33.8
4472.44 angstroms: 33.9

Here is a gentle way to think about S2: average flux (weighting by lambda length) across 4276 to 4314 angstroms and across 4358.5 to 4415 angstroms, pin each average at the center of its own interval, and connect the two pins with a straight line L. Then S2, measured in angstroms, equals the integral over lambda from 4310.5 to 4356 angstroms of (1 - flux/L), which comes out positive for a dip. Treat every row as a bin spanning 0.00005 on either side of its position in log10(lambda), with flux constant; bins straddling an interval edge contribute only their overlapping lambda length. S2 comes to 3.6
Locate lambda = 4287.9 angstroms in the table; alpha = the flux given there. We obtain 34.3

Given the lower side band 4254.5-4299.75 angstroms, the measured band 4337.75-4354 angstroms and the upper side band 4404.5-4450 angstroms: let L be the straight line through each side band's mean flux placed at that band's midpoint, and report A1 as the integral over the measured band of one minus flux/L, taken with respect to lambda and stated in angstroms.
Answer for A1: 2.8 angstroms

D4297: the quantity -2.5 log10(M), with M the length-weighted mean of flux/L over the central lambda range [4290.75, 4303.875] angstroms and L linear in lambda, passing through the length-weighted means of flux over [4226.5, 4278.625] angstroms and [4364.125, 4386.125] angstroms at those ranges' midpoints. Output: 0.04 mag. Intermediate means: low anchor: 34.8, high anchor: 34.3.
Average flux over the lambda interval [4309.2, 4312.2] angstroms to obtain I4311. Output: 32.6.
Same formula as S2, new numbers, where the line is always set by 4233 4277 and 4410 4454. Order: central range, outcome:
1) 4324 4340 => 1.81 angstroms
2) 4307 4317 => 0.65 angstroms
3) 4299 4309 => 0.75 angstroms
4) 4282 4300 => 0.27 angstroms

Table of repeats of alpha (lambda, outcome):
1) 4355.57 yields 34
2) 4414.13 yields 35.4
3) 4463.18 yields 34.3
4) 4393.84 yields 34.4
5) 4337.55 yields 26.4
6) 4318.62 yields 34.7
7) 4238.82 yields 35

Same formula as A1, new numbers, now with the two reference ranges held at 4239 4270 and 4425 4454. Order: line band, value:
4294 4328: 1.6 angstroms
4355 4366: -0.3 angstroms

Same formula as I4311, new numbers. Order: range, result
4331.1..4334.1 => 32.6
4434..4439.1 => 34.5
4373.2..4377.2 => 33.5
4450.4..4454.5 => 33.5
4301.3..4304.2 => 32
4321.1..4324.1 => 33.9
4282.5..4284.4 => 34.9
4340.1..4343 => 24.5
